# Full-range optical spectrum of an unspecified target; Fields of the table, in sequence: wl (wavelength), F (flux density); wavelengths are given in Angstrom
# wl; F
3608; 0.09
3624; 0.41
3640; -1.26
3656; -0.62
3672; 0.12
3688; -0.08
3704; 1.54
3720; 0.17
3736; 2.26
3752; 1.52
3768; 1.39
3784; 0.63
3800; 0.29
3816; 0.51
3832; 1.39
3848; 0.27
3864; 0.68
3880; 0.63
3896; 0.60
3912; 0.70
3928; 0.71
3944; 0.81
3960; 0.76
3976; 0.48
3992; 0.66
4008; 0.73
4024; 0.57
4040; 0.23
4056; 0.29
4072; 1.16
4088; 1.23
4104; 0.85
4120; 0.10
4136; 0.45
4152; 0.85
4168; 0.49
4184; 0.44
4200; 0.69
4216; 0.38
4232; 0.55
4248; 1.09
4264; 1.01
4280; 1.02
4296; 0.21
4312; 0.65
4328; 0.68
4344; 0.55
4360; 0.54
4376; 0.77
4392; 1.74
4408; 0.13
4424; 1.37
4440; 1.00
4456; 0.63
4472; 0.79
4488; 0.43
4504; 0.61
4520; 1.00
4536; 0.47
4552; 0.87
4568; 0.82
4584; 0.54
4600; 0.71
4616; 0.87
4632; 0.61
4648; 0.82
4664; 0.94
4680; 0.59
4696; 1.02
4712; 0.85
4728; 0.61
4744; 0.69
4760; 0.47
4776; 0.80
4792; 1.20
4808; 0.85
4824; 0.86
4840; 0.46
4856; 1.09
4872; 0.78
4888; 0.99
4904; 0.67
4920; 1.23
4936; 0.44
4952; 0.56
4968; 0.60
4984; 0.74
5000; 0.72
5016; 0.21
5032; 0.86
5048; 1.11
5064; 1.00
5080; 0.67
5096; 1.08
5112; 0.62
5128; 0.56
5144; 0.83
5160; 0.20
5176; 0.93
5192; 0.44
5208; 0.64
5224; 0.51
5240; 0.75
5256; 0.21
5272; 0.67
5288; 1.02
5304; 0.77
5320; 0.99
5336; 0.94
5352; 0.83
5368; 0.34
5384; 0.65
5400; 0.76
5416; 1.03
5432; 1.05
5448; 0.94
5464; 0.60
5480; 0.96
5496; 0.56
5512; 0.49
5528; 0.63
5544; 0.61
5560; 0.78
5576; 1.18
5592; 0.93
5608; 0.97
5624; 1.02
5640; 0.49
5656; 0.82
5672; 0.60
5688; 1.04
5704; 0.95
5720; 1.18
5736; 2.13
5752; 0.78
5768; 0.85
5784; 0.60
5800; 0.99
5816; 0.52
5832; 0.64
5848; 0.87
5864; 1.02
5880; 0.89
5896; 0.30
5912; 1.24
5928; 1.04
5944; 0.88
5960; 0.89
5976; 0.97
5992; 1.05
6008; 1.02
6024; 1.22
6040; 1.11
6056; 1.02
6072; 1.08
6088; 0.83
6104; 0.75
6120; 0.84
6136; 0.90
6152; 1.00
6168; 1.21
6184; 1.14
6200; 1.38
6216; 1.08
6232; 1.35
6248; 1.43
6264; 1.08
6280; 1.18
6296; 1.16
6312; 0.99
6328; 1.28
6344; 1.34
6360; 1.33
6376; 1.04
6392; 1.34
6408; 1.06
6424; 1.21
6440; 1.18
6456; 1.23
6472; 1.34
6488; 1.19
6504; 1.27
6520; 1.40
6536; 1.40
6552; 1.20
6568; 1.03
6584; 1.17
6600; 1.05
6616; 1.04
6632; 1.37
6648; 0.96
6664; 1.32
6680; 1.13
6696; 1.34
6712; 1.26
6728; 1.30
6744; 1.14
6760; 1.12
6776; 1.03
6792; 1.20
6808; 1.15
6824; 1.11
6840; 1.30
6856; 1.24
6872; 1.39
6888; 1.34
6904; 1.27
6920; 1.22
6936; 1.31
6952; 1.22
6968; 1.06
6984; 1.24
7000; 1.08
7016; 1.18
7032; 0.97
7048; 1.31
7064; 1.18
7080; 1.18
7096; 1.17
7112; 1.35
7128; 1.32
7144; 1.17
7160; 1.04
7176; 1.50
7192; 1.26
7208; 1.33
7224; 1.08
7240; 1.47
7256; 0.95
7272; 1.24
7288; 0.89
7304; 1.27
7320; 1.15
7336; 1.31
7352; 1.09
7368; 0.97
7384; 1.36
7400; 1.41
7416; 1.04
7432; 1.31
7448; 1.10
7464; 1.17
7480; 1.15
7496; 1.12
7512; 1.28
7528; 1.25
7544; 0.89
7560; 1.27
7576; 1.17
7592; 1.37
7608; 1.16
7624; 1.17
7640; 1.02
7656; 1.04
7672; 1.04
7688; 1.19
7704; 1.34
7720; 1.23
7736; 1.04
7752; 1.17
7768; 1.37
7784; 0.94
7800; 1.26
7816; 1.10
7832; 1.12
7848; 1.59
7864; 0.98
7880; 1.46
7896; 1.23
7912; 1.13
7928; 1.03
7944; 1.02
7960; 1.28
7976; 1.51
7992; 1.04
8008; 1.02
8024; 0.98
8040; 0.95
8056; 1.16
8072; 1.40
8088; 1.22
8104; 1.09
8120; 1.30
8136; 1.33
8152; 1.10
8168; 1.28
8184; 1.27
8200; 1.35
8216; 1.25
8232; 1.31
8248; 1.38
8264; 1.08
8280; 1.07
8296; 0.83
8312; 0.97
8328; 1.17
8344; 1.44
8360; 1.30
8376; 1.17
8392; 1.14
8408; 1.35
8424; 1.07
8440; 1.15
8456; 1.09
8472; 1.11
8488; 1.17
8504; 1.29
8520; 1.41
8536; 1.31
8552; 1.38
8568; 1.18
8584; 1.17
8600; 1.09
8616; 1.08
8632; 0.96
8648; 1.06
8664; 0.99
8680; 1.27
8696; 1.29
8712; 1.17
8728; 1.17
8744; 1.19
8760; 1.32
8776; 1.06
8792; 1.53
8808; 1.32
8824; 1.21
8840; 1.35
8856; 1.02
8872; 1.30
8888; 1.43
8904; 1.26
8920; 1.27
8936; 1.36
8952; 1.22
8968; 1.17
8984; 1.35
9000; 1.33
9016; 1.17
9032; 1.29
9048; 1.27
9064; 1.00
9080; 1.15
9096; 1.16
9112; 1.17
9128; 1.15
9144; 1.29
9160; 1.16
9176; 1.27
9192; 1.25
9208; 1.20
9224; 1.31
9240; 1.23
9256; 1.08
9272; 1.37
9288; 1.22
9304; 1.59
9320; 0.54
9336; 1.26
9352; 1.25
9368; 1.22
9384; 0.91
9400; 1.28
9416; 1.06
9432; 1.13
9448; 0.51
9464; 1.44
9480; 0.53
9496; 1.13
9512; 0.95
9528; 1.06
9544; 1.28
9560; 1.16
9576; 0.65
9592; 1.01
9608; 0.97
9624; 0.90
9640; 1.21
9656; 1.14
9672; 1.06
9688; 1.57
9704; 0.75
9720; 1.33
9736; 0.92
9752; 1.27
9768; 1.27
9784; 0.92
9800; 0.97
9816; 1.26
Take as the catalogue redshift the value 0.537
